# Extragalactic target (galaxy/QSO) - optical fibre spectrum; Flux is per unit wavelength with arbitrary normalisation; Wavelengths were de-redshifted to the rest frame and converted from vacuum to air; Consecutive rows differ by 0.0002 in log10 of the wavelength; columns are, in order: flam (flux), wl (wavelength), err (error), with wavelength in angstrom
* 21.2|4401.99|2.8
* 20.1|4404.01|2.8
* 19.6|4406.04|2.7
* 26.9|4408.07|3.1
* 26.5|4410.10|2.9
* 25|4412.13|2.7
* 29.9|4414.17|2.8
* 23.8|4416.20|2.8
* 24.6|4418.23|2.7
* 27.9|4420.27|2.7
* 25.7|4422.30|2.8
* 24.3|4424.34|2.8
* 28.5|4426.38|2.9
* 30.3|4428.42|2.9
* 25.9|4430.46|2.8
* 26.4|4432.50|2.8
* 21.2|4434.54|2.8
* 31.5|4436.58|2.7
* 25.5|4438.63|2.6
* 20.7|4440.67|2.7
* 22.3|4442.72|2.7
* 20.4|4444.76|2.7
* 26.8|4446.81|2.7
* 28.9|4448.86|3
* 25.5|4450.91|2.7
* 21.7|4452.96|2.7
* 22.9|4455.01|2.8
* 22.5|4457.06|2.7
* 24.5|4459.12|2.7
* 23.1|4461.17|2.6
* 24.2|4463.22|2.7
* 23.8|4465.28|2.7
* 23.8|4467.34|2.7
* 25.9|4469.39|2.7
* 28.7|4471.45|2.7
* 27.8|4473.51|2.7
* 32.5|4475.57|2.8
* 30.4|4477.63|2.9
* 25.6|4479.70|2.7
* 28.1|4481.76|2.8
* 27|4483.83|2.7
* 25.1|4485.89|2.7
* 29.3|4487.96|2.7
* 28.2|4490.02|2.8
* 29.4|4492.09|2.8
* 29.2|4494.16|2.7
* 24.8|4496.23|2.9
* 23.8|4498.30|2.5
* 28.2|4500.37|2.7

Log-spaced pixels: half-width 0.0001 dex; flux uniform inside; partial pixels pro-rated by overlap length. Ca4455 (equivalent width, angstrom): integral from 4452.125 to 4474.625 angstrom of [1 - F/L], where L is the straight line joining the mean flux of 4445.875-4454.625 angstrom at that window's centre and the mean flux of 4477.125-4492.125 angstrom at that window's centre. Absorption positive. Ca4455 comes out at 1.6 angstrom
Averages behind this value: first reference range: 25.5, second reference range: 27.7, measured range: 24.5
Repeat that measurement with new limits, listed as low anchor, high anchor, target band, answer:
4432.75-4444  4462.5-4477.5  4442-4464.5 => 1.43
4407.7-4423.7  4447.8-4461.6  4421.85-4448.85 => -0.28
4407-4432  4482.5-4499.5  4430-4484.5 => 2.89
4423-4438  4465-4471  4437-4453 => 1.04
